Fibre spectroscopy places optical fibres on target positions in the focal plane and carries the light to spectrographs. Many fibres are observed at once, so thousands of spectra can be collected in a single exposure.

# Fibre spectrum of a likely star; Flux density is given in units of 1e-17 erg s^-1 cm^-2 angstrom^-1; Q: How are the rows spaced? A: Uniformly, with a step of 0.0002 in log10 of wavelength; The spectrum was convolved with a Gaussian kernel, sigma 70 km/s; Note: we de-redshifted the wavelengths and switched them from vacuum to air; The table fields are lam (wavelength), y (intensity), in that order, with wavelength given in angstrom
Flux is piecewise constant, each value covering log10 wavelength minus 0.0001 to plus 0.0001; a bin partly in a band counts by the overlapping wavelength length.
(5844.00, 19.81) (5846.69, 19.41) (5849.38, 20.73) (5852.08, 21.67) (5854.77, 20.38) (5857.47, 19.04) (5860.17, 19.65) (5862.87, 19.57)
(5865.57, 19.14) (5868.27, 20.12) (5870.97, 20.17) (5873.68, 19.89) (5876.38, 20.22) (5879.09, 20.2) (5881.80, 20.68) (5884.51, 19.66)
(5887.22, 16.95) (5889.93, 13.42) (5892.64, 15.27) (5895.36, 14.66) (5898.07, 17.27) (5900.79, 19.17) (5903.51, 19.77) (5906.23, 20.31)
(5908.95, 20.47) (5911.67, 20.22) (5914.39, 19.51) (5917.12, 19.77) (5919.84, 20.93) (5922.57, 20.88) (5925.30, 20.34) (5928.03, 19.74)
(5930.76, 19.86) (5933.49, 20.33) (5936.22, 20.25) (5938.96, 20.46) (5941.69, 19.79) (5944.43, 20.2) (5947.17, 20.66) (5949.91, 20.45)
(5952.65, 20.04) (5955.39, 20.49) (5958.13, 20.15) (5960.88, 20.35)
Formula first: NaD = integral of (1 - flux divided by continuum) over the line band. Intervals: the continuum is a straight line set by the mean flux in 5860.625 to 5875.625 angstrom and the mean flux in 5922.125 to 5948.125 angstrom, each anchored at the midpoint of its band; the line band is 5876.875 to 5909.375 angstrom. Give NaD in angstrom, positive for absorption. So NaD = 3.0 angstrom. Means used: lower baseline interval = 19.8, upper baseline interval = 20.2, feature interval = 18.1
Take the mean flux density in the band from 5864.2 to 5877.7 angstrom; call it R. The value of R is 19.9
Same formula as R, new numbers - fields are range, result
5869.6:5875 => 20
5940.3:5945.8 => 20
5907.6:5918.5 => 20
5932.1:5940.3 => 20.3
